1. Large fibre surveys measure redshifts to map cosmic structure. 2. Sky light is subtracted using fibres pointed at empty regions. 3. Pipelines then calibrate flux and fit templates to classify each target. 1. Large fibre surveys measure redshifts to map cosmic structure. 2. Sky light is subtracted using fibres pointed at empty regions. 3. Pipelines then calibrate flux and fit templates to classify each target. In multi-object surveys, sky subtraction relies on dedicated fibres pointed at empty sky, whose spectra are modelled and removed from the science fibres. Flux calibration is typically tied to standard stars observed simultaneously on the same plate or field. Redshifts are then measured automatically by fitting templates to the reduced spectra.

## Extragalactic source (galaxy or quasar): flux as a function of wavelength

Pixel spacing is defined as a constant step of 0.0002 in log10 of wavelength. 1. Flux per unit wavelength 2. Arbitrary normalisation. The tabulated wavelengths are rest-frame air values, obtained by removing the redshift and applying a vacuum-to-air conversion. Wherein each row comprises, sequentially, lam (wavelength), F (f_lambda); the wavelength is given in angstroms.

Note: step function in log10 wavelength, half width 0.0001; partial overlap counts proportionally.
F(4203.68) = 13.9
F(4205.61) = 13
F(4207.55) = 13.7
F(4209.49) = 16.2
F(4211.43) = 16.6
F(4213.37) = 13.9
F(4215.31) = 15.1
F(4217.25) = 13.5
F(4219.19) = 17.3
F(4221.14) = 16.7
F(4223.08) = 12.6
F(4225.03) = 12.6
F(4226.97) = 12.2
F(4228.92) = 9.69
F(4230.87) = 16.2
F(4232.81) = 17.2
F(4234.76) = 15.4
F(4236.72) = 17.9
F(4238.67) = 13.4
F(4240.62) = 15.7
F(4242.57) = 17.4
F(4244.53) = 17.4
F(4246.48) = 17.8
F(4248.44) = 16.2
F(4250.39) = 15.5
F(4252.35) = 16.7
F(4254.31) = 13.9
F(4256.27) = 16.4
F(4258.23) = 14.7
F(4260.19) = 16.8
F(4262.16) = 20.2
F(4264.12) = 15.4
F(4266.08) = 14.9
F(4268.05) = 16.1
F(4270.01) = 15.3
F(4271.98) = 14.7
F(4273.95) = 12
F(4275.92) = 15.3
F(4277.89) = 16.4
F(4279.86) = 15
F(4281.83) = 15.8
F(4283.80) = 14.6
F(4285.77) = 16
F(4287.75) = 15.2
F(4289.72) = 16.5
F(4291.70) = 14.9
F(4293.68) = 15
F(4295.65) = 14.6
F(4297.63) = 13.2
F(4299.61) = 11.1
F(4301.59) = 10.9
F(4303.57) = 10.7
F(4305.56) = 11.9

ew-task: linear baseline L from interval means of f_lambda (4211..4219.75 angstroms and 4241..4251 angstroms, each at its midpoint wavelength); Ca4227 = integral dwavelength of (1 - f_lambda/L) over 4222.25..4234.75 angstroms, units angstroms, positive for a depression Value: 1.8 angstroms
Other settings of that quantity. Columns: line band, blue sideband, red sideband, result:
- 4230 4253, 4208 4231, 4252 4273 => -2.0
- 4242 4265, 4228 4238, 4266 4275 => -2.5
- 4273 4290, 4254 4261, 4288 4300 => -0.4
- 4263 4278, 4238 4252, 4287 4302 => 0.1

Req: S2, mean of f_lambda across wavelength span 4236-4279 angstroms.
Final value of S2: 15.9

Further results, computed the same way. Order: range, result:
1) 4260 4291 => 15.6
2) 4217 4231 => 13.7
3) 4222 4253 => 15.2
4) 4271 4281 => 14.7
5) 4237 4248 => 16.4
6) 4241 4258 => 16.3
